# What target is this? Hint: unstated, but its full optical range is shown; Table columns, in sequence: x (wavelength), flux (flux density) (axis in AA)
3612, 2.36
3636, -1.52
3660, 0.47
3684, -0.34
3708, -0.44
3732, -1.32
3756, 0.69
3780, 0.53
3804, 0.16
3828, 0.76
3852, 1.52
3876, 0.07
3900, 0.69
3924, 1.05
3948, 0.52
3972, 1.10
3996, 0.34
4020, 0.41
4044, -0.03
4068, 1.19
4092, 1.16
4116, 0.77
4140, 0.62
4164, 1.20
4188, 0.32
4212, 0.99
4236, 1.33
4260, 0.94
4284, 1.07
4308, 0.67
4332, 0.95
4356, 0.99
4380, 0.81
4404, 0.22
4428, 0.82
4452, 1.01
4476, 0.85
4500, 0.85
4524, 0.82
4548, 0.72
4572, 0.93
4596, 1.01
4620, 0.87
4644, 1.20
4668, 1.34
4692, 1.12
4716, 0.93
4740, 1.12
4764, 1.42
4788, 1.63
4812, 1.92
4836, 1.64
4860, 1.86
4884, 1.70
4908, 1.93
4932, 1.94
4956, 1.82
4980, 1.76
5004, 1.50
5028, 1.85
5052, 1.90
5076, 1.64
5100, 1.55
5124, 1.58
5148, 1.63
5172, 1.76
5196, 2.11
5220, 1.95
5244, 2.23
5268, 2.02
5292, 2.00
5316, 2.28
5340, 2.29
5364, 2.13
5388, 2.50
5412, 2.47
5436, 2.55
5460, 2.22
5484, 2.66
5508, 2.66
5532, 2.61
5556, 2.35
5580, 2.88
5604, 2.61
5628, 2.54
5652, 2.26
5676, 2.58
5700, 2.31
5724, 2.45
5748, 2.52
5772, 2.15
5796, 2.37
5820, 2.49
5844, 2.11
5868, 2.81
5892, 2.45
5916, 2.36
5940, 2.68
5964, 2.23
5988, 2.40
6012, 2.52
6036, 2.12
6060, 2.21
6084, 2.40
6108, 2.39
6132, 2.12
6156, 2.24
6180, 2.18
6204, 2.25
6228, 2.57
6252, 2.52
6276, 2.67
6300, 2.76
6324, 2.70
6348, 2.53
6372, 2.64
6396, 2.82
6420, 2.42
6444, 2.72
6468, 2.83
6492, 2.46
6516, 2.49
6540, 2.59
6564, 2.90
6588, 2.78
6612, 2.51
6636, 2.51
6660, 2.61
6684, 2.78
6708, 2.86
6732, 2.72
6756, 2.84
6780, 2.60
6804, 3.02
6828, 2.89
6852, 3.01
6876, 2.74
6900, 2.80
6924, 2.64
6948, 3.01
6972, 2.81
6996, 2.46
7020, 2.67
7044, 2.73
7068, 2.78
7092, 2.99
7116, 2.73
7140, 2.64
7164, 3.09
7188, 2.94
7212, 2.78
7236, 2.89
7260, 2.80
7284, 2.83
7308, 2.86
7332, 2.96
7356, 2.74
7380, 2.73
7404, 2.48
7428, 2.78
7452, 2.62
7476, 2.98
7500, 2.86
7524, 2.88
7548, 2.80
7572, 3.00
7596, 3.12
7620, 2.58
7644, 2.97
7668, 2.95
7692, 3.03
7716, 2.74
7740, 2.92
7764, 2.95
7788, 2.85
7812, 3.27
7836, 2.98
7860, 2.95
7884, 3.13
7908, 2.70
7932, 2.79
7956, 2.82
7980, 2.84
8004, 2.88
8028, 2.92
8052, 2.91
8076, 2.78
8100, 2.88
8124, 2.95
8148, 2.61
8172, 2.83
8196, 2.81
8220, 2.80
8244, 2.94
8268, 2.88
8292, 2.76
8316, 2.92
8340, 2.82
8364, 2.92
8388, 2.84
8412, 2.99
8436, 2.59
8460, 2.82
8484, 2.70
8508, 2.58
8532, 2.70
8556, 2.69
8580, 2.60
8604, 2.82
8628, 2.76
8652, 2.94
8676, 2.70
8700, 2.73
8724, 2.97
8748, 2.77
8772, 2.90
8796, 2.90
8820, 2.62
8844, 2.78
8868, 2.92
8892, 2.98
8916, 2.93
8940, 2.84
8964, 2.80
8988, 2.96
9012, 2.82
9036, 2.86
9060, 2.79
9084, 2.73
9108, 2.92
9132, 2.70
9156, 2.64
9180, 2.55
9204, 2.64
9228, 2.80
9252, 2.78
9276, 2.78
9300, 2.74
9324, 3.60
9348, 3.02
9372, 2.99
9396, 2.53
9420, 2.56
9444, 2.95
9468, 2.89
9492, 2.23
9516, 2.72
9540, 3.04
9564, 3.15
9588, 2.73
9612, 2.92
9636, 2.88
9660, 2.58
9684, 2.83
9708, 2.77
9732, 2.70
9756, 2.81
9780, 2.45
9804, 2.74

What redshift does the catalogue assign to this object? 0.19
